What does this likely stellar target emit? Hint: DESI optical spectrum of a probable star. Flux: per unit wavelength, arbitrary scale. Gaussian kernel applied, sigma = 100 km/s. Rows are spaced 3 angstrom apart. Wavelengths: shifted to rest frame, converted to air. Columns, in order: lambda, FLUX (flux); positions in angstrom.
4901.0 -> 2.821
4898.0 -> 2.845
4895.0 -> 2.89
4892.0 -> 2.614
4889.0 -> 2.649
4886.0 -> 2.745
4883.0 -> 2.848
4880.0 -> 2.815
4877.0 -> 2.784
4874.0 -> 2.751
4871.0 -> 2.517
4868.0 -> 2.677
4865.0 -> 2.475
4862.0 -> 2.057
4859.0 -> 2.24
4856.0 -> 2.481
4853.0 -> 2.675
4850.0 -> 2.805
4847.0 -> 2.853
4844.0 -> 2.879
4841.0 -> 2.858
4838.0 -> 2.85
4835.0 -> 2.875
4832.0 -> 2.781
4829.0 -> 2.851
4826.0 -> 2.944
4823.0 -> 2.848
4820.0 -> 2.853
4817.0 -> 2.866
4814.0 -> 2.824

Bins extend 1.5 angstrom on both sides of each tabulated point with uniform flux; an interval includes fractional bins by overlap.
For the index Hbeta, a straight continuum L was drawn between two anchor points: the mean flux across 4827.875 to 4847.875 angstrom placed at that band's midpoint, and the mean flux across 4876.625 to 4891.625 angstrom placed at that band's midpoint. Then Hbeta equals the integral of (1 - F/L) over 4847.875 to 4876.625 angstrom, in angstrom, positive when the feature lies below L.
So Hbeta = 2.7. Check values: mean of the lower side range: 2.85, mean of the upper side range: 2.76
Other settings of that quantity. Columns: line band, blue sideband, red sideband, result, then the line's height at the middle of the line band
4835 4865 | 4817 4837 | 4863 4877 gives 1.0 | 2.72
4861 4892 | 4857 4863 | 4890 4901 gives -2.3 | 2.46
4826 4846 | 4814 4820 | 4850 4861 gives -1.4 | 2.68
